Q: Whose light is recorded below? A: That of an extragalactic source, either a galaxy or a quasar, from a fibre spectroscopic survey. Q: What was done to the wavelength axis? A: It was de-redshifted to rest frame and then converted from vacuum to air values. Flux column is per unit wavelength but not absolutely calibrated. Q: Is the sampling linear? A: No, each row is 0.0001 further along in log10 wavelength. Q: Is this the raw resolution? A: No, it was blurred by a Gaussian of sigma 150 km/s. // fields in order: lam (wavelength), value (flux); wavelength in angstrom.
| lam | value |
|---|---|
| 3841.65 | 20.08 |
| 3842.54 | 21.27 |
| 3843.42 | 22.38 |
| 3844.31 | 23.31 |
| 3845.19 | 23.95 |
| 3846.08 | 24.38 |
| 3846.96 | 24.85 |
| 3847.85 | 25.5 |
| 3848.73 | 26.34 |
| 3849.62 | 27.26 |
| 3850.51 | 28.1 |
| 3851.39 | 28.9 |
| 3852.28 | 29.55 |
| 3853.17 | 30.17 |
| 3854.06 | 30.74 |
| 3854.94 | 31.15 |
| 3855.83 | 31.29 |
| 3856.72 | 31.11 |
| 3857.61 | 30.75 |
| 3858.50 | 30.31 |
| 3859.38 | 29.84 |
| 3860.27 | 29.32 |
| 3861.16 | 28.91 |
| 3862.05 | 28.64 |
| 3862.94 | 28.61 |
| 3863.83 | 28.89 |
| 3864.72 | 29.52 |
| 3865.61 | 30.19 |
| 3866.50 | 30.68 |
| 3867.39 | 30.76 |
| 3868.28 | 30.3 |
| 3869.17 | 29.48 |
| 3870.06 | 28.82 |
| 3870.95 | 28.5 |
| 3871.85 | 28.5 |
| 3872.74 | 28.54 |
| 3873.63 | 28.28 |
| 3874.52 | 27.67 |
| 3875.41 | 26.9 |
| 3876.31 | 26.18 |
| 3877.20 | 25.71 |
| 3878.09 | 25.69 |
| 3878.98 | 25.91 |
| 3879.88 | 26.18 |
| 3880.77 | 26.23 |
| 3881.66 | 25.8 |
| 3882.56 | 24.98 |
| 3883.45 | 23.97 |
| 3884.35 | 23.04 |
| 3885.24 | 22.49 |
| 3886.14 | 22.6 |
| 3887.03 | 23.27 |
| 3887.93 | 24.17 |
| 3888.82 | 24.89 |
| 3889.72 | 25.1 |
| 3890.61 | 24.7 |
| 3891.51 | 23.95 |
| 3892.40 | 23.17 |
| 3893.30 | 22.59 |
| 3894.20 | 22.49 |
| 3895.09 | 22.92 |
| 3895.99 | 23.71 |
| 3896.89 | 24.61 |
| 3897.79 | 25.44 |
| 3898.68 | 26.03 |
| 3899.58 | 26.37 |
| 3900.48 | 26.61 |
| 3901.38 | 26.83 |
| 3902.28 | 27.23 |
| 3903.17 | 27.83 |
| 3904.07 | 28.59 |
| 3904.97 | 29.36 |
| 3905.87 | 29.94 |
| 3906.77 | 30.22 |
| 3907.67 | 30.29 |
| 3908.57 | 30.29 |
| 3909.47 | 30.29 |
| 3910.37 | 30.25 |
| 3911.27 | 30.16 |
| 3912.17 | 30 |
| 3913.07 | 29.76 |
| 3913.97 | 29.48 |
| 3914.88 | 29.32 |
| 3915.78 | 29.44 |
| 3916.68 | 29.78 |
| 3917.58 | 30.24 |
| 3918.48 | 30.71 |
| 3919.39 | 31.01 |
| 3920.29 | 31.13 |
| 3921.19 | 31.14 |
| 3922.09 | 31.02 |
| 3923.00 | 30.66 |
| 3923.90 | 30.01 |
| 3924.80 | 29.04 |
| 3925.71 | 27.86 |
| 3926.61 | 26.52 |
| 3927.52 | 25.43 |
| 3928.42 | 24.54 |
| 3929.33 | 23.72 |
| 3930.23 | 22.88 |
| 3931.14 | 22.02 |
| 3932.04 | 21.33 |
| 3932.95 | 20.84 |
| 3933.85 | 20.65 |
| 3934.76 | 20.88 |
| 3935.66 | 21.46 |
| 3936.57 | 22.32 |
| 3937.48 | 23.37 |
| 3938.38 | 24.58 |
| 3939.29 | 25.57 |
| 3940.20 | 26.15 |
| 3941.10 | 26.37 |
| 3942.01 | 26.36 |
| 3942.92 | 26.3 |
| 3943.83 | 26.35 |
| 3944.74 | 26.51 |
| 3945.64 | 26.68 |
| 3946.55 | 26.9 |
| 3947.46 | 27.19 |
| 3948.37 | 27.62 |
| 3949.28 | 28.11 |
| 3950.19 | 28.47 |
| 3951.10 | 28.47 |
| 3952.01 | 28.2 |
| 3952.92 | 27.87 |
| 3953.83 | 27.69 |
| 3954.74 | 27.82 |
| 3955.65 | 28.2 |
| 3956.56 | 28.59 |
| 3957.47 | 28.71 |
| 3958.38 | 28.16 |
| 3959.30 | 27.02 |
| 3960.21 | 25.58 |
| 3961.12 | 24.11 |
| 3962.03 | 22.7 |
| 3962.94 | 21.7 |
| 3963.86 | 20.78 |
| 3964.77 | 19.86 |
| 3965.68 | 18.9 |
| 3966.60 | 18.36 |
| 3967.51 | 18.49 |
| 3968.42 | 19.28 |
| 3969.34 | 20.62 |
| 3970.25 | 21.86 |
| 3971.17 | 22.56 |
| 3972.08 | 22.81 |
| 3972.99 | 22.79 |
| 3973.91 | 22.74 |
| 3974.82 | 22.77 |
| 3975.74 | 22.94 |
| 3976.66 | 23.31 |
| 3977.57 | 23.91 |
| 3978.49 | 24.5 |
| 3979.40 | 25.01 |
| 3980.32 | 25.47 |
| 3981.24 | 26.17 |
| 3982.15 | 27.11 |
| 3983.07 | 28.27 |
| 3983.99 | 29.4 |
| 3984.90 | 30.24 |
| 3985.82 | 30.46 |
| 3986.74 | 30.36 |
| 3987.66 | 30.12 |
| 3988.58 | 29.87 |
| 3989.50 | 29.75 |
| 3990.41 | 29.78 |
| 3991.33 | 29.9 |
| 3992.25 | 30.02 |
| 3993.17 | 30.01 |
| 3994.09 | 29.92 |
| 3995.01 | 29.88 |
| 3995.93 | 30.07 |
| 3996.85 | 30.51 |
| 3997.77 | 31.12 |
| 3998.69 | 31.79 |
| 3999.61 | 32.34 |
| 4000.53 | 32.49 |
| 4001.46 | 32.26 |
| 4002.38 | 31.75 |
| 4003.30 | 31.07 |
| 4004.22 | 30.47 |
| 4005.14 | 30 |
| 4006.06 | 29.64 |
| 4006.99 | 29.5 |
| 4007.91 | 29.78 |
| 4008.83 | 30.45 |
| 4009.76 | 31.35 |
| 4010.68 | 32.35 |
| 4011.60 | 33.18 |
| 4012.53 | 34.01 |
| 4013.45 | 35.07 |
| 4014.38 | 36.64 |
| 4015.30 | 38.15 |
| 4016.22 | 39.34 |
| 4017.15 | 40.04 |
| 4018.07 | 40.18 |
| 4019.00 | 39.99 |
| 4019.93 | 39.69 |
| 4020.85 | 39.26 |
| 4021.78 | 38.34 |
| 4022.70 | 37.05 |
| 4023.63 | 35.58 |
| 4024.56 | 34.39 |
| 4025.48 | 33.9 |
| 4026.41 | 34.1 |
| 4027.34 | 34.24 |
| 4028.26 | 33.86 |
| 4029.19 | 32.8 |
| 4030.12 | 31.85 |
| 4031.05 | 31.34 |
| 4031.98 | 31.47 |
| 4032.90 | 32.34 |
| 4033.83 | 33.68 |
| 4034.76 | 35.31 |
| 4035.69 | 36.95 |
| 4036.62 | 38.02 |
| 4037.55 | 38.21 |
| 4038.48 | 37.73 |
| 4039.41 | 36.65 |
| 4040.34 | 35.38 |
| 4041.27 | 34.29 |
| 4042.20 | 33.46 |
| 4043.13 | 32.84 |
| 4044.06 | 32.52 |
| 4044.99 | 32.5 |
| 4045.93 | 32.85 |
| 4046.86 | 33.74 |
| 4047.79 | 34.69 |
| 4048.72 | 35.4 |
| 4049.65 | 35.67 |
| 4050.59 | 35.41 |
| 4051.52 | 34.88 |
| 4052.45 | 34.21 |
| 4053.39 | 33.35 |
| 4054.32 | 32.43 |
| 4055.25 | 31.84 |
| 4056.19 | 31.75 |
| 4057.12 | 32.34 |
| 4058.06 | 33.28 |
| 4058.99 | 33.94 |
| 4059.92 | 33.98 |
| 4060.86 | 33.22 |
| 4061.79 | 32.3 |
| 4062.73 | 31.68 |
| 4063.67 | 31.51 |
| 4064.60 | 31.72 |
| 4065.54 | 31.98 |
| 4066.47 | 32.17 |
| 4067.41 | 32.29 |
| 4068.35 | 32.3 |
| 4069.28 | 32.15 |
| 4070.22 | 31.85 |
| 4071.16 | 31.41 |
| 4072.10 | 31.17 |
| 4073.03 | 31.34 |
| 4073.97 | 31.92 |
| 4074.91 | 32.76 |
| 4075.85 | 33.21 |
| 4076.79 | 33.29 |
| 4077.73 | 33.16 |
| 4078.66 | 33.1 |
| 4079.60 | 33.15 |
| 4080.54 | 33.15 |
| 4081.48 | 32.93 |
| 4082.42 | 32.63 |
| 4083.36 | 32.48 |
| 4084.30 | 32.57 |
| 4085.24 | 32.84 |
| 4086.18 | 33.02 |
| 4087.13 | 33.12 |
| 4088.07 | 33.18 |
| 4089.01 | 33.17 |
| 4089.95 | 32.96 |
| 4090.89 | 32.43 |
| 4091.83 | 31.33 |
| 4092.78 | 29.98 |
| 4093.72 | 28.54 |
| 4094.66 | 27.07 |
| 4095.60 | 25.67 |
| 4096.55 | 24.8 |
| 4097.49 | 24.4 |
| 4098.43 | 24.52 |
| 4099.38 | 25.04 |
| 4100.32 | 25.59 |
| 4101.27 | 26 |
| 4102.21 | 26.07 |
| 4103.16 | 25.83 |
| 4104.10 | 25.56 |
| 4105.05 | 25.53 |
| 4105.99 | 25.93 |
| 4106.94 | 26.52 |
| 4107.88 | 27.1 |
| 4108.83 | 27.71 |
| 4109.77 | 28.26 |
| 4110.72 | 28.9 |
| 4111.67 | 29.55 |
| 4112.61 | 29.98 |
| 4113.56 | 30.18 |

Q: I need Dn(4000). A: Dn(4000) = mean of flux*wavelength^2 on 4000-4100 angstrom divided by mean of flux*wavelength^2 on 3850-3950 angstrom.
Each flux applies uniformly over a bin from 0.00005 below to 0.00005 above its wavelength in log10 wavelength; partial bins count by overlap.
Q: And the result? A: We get 1.31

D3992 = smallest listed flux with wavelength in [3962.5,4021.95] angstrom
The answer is 18.36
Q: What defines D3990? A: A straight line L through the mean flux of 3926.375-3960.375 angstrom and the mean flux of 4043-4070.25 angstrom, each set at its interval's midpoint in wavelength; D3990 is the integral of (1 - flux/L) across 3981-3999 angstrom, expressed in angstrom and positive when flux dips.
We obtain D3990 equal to -0.66 angstrom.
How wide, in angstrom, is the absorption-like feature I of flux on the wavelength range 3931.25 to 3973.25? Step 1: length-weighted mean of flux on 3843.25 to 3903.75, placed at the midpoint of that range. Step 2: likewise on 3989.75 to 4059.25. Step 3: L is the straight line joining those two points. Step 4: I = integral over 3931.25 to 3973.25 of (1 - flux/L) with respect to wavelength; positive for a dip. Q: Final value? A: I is 8.2 angstrom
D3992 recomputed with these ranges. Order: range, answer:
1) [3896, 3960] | 20.65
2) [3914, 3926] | 27.86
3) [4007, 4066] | 29.78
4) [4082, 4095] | 27.07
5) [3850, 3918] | 22.49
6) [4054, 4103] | 24.4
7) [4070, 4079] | 31.17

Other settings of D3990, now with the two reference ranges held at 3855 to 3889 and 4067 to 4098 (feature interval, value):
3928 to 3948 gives 3.2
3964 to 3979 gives 4.0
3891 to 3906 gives 1.3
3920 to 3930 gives 0.2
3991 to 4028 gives -4.1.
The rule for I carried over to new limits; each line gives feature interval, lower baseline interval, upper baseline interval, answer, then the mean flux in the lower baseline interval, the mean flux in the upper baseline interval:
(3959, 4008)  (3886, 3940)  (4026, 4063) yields 6.23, 26.5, 33.9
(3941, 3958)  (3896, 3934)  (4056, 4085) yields 0.80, 27.8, 32.5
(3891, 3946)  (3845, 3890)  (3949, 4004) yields 0.88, 27.5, 26.7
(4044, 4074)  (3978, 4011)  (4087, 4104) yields -4.28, 29.8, 28.2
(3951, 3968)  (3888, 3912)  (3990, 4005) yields 2.61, 26.7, 30.8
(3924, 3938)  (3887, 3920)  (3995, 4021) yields 2.56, 27.4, 33.5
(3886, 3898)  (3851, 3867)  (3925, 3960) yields 1.89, 29.9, 25.8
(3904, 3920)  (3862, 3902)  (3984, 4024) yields -1.25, 26.2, 32.8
